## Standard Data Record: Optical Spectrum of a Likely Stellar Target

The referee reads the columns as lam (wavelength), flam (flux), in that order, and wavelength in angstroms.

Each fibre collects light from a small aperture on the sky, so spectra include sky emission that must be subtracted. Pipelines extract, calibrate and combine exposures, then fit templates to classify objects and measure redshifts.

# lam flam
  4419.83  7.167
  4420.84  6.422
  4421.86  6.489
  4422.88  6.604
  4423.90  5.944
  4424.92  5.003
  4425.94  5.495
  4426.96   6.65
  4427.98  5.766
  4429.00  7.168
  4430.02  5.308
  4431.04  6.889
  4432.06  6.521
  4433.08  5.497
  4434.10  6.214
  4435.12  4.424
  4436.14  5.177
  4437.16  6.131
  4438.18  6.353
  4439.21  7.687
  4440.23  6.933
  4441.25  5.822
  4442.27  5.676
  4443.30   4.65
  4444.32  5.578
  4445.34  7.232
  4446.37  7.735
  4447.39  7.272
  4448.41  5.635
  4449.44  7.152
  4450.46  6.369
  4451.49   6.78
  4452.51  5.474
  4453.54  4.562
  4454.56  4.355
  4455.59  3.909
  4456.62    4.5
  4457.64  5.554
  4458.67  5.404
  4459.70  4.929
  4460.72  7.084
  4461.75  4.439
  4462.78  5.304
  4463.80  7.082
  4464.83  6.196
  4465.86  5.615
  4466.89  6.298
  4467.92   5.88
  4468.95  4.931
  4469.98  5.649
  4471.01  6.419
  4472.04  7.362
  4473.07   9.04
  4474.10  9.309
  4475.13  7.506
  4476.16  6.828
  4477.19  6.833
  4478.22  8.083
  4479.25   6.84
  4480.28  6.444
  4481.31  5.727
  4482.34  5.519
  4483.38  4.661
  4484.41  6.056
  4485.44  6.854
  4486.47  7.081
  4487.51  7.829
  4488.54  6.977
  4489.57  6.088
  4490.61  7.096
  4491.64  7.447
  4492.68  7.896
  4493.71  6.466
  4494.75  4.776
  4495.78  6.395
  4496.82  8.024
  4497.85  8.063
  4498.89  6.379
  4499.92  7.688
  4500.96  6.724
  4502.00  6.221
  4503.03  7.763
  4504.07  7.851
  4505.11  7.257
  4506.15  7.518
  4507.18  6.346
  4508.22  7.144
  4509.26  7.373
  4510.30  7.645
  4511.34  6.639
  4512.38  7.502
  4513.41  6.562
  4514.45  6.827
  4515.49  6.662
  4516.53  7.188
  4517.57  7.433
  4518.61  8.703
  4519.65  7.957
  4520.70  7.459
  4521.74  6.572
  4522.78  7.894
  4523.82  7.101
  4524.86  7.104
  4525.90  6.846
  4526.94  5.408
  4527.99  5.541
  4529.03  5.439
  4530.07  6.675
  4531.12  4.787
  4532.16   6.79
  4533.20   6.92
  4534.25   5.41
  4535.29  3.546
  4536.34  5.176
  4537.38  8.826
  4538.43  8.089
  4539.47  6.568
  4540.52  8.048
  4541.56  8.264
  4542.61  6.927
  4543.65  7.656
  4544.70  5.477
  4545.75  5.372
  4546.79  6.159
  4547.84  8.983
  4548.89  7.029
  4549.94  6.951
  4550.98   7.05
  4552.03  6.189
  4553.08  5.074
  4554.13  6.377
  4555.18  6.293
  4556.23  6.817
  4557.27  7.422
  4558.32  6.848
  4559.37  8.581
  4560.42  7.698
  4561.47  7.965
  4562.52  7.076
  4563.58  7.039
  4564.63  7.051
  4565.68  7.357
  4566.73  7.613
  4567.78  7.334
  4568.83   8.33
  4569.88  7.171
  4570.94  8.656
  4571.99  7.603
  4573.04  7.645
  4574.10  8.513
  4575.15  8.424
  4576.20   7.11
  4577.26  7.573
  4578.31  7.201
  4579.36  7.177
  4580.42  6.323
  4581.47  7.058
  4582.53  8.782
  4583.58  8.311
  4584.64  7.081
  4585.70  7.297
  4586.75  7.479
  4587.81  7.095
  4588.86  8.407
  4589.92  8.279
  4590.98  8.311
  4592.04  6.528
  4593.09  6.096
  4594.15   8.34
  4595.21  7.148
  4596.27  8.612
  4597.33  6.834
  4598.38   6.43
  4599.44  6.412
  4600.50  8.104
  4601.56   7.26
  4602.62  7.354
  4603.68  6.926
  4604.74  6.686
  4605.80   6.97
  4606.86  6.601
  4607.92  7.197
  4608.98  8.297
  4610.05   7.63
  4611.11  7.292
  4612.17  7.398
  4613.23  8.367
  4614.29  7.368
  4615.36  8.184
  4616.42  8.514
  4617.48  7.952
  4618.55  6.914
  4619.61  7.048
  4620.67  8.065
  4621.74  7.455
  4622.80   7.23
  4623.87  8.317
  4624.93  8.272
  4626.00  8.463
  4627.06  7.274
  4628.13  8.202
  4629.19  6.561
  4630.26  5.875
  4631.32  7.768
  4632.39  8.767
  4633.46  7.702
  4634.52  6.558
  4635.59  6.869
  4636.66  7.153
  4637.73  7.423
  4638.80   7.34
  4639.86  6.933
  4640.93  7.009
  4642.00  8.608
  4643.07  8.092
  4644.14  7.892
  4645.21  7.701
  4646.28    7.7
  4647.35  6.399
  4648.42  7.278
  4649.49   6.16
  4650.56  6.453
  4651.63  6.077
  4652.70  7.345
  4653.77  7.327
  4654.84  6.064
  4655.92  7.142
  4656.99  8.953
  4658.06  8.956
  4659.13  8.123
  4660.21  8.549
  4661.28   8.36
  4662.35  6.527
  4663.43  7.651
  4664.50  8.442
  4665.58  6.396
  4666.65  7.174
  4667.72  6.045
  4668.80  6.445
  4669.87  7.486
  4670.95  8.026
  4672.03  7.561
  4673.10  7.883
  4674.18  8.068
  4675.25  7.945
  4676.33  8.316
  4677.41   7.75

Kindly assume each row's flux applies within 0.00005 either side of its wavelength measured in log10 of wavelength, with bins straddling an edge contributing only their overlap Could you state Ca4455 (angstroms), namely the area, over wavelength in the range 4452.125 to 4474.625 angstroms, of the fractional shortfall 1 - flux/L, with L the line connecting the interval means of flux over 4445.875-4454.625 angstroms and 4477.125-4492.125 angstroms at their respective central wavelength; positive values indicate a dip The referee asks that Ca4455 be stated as 1.8 angstroms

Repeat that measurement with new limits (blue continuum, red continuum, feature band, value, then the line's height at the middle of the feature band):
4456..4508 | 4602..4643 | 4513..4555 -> 1.26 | 6.93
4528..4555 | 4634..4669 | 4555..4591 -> -4.35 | 6.75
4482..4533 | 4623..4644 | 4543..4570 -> 0.36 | 7.13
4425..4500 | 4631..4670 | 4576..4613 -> -1.67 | 7.05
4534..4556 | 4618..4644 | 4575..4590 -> -1.08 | 7.03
